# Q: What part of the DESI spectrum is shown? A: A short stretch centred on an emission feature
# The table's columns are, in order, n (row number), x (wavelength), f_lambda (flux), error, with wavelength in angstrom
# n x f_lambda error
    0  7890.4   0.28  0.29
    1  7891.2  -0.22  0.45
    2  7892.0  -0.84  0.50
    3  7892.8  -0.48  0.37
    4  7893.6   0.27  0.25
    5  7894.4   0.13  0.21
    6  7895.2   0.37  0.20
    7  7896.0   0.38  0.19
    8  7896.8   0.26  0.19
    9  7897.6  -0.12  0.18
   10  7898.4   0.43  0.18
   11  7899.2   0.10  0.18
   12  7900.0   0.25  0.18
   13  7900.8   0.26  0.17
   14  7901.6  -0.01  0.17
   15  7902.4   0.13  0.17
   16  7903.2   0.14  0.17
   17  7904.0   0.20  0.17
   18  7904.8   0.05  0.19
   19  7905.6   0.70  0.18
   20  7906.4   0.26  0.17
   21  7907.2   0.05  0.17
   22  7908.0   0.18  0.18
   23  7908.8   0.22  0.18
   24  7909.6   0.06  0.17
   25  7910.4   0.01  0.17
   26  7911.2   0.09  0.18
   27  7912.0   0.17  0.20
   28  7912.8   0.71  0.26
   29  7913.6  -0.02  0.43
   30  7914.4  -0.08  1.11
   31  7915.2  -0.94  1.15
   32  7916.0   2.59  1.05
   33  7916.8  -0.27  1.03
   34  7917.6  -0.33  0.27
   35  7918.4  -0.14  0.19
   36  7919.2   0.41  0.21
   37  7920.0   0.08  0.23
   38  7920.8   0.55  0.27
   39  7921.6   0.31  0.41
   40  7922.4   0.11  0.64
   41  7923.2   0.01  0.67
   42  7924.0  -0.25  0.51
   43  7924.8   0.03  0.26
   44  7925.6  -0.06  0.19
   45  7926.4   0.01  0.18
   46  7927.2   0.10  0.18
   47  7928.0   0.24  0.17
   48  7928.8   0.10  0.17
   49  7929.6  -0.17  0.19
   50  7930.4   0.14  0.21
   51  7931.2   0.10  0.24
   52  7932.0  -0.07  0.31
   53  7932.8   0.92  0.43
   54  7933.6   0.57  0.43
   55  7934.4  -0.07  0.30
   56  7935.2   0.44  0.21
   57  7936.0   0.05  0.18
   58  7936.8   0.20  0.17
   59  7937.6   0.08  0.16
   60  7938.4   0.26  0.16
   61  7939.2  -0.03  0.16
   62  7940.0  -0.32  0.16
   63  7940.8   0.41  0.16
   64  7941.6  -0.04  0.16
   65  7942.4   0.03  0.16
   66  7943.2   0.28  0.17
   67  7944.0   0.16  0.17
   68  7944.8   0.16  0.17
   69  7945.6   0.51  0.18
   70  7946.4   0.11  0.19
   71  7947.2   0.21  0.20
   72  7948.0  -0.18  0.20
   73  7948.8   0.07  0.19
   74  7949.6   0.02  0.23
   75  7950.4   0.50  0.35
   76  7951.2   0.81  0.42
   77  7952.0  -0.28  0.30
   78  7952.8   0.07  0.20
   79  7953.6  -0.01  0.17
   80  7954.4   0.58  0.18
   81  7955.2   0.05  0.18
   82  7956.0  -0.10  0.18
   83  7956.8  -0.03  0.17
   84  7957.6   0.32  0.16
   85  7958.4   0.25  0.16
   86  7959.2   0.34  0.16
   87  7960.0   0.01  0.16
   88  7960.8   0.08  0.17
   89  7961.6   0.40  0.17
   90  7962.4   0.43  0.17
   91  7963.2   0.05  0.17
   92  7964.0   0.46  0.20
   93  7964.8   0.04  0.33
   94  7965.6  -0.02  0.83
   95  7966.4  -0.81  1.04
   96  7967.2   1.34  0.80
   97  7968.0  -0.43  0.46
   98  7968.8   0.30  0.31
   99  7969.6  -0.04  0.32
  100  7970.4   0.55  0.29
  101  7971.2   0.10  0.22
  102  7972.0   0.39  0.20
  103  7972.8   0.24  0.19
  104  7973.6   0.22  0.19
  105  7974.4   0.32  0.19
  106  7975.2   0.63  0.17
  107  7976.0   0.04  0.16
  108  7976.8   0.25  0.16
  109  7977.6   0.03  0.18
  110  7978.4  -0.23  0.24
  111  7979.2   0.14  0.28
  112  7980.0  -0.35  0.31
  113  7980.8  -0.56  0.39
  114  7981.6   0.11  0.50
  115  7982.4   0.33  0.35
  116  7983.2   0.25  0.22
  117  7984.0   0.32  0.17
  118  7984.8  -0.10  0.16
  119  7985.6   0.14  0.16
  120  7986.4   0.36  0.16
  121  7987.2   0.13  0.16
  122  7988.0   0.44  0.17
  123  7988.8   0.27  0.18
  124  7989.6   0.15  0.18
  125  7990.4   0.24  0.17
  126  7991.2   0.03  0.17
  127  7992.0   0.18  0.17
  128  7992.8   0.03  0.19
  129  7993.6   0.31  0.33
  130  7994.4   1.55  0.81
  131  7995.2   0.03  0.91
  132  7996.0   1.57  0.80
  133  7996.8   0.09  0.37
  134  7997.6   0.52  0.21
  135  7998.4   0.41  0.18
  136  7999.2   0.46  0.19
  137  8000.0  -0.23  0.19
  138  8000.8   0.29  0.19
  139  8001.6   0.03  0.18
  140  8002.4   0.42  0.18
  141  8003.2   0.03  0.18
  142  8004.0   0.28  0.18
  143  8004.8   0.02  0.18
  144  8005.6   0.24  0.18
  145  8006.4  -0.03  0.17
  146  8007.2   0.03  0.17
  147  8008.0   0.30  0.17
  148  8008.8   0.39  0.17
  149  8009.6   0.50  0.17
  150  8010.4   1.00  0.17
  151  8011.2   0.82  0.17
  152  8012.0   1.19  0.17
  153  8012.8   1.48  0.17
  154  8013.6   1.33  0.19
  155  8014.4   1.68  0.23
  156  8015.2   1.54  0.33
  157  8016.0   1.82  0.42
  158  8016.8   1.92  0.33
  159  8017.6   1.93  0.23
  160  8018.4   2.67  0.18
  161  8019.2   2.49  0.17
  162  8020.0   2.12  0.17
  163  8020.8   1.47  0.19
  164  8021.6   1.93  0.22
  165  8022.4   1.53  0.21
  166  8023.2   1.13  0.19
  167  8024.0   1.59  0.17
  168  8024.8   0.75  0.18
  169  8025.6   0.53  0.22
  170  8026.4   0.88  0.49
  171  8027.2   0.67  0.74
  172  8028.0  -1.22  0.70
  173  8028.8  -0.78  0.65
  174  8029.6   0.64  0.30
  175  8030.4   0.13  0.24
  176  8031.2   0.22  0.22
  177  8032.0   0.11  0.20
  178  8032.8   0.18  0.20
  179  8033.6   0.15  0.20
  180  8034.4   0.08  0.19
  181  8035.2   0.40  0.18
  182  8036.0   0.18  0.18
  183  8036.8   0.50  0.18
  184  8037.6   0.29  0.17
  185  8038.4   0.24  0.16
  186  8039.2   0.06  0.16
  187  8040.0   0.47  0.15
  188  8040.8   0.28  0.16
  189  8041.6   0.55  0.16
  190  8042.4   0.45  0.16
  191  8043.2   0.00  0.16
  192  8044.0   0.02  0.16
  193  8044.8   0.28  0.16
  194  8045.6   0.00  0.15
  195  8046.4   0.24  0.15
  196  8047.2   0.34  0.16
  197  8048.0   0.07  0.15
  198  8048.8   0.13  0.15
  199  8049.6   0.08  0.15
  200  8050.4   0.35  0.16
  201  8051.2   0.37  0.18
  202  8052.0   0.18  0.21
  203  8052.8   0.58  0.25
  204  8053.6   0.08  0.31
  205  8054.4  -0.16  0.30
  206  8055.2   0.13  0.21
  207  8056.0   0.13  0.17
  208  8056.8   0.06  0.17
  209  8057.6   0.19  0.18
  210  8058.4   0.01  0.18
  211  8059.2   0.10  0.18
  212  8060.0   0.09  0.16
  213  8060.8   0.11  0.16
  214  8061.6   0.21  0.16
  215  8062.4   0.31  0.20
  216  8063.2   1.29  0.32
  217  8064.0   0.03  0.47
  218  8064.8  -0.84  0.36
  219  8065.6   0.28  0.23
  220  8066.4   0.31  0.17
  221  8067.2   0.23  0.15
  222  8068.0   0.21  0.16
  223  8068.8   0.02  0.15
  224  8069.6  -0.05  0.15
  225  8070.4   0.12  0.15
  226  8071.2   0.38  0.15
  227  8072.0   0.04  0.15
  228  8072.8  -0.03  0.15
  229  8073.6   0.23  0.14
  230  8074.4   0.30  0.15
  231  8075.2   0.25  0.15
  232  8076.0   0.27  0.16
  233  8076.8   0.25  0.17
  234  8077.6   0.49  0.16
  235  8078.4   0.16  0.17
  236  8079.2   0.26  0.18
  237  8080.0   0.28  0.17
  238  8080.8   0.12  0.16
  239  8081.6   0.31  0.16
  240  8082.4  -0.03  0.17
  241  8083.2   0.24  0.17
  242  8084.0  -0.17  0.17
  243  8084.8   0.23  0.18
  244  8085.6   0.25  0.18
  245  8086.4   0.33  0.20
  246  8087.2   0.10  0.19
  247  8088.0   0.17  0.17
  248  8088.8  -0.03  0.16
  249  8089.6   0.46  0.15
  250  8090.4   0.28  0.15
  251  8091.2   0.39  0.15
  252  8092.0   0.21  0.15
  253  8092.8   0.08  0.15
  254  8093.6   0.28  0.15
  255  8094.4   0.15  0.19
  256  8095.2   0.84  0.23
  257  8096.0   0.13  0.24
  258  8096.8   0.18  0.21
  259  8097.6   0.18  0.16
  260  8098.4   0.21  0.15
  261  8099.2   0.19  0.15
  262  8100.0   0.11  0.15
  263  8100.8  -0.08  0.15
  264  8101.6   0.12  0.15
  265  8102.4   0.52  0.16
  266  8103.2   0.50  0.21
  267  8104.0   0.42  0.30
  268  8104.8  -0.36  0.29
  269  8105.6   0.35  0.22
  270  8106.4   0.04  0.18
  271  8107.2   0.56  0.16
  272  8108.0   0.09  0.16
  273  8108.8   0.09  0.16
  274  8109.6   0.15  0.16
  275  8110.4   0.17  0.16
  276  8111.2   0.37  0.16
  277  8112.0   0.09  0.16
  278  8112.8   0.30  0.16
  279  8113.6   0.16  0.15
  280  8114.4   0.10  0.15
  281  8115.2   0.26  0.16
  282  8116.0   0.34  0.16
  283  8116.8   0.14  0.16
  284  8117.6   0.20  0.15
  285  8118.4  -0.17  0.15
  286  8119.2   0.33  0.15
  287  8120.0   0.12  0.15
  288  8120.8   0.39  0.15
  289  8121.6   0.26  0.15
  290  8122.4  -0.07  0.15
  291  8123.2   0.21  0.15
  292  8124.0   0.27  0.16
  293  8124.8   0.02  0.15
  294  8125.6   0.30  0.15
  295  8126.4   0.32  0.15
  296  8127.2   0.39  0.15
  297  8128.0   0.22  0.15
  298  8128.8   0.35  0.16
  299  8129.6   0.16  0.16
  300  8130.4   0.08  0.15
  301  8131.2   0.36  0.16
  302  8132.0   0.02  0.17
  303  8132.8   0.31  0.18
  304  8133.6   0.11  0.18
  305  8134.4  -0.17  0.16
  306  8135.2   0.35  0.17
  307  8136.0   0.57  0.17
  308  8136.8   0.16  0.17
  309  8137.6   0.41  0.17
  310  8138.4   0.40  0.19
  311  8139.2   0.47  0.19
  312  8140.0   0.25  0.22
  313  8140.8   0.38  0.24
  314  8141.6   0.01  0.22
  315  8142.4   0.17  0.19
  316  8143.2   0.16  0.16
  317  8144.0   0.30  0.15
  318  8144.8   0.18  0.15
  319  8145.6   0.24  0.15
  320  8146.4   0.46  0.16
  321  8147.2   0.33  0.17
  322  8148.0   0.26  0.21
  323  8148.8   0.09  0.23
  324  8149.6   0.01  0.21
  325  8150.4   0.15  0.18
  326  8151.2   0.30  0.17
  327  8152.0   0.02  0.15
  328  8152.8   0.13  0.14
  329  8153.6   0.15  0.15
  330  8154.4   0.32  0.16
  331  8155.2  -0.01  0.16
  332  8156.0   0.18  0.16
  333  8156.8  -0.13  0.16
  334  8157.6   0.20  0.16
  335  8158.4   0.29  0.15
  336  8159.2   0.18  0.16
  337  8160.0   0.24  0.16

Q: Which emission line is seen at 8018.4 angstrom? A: [O II] 3727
